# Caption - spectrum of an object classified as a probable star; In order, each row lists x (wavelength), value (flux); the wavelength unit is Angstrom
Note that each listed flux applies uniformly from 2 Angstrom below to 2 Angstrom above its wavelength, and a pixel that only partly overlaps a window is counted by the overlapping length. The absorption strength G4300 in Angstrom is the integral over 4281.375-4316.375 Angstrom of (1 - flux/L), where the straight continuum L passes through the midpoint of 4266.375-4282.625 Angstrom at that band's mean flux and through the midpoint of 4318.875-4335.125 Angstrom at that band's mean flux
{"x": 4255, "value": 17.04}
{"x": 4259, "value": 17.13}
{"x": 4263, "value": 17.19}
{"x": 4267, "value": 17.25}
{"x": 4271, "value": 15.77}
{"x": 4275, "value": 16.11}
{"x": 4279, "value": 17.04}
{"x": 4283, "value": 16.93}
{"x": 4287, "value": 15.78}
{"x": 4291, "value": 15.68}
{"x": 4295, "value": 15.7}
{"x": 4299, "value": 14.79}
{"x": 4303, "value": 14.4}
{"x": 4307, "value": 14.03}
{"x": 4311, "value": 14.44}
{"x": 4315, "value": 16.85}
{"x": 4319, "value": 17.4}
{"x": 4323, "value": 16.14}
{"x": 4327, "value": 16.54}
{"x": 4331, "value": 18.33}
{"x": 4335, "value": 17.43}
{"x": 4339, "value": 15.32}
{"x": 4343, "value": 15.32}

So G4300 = 3.0 Angstrom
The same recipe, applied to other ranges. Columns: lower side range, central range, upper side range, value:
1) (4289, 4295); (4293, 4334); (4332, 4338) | 1.43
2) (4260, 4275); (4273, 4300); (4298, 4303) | -0.96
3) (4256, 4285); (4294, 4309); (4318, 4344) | 1.84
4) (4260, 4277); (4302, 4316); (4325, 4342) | 1.59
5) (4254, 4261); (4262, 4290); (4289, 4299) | -0.41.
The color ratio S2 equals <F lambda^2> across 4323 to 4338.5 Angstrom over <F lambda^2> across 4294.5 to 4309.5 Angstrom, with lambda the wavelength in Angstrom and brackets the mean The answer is 1.18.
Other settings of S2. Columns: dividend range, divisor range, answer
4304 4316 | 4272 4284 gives 0.91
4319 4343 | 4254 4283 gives 1.02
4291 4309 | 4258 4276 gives 0.90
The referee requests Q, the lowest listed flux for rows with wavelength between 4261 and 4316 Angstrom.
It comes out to 14.03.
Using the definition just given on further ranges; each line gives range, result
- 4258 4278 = 15.77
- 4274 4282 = 16.11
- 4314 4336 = 16.14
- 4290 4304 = 14.4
